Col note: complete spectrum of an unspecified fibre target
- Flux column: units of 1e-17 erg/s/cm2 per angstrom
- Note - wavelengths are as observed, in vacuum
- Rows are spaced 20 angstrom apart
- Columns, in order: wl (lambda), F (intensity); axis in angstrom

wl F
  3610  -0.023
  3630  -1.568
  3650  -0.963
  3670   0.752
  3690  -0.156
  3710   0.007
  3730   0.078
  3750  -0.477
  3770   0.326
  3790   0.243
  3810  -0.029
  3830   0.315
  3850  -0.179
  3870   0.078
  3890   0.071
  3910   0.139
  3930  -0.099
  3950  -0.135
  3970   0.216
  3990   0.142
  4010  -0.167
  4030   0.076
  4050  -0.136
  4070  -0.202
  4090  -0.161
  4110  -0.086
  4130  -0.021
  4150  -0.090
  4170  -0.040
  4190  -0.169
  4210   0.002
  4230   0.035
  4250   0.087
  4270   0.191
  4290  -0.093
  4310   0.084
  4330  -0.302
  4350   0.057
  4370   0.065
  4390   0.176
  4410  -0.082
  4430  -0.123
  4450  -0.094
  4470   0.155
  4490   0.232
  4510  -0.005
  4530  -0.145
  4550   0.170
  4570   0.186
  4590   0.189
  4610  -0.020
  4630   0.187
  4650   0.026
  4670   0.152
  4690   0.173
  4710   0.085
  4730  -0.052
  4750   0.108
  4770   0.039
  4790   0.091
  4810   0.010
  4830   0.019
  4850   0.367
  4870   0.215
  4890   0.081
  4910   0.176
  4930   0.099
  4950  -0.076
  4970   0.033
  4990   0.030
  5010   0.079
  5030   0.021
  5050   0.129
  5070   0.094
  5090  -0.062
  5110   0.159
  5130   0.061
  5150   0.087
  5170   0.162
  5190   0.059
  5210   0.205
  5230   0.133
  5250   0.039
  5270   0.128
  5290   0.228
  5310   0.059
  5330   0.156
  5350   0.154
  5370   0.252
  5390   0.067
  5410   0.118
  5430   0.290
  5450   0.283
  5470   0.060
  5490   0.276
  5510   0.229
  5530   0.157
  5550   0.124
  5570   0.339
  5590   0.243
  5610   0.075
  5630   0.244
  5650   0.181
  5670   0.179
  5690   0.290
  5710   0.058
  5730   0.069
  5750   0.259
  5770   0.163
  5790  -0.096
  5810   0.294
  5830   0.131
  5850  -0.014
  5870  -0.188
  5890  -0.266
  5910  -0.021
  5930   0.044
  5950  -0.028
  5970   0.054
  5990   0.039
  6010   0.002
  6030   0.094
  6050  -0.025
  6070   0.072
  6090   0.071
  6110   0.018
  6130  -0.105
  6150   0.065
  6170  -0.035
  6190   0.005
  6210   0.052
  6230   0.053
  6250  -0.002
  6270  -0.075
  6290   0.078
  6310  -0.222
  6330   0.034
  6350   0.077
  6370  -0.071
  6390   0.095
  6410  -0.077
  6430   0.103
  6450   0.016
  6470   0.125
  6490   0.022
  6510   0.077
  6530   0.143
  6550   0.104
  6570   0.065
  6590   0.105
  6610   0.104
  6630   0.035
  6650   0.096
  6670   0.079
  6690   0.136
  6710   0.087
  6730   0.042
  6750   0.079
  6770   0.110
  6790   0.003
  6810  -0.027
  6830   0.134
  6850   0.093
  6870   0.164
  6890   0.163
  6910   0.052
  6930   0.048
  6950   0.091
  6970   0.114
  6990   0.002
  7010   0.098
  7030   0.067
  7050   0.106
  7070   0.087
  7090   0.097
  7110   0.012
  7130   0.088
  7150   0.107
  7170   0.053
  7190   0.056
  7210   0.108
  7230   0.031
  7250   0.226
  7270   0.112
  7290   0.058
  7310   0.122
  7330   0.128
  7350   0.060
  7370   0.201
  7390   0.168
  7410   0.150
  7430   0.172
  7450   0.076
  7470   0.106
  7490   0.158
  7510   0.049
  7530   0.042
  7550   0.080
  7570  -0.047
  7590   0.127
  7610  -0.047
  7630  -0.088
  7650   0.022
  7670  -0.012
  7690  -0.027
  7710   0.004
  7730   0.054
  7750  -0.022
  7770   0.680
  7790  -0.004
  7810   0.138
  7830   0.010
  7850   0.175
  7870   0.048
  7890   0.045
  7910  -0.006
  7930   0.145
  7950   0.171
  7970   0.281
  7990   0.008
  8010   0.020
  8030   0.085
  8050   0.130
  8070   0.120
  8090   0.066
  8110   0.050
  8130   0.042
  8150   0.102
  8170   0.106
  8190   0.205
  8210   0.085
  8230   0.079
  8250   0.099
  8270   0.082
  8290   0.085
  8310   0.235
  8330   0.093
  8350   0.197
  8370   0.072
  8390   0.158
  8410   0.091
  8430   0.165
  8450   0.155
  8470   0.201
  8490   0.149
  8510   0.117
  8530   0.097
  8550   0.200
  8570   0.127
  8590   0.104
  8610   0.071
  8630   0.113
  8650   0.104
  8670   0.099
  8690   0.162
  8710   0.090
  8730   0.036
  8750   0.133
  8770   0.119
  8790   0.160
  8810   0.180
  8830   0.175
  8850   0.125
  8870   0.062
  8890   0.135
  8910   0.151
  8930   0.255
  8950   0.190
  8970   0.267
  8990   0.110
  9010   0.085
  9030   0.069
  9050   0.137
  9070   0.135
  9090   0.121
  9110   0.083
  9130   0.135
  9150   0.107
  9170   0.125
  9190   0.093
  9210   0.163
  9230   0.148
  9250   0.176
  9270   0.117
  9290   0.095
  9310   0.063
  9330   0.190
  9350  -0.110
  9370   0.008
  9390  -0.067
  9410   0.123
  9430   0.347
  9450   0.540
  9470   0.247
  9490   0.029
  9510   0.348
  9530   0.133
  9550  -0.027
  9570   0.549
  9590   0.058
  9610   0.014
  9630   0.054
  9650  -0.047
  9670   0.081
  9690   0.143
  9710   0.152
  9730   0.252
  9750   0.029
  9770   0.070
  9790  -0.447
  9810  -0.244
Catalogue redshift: 1.08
